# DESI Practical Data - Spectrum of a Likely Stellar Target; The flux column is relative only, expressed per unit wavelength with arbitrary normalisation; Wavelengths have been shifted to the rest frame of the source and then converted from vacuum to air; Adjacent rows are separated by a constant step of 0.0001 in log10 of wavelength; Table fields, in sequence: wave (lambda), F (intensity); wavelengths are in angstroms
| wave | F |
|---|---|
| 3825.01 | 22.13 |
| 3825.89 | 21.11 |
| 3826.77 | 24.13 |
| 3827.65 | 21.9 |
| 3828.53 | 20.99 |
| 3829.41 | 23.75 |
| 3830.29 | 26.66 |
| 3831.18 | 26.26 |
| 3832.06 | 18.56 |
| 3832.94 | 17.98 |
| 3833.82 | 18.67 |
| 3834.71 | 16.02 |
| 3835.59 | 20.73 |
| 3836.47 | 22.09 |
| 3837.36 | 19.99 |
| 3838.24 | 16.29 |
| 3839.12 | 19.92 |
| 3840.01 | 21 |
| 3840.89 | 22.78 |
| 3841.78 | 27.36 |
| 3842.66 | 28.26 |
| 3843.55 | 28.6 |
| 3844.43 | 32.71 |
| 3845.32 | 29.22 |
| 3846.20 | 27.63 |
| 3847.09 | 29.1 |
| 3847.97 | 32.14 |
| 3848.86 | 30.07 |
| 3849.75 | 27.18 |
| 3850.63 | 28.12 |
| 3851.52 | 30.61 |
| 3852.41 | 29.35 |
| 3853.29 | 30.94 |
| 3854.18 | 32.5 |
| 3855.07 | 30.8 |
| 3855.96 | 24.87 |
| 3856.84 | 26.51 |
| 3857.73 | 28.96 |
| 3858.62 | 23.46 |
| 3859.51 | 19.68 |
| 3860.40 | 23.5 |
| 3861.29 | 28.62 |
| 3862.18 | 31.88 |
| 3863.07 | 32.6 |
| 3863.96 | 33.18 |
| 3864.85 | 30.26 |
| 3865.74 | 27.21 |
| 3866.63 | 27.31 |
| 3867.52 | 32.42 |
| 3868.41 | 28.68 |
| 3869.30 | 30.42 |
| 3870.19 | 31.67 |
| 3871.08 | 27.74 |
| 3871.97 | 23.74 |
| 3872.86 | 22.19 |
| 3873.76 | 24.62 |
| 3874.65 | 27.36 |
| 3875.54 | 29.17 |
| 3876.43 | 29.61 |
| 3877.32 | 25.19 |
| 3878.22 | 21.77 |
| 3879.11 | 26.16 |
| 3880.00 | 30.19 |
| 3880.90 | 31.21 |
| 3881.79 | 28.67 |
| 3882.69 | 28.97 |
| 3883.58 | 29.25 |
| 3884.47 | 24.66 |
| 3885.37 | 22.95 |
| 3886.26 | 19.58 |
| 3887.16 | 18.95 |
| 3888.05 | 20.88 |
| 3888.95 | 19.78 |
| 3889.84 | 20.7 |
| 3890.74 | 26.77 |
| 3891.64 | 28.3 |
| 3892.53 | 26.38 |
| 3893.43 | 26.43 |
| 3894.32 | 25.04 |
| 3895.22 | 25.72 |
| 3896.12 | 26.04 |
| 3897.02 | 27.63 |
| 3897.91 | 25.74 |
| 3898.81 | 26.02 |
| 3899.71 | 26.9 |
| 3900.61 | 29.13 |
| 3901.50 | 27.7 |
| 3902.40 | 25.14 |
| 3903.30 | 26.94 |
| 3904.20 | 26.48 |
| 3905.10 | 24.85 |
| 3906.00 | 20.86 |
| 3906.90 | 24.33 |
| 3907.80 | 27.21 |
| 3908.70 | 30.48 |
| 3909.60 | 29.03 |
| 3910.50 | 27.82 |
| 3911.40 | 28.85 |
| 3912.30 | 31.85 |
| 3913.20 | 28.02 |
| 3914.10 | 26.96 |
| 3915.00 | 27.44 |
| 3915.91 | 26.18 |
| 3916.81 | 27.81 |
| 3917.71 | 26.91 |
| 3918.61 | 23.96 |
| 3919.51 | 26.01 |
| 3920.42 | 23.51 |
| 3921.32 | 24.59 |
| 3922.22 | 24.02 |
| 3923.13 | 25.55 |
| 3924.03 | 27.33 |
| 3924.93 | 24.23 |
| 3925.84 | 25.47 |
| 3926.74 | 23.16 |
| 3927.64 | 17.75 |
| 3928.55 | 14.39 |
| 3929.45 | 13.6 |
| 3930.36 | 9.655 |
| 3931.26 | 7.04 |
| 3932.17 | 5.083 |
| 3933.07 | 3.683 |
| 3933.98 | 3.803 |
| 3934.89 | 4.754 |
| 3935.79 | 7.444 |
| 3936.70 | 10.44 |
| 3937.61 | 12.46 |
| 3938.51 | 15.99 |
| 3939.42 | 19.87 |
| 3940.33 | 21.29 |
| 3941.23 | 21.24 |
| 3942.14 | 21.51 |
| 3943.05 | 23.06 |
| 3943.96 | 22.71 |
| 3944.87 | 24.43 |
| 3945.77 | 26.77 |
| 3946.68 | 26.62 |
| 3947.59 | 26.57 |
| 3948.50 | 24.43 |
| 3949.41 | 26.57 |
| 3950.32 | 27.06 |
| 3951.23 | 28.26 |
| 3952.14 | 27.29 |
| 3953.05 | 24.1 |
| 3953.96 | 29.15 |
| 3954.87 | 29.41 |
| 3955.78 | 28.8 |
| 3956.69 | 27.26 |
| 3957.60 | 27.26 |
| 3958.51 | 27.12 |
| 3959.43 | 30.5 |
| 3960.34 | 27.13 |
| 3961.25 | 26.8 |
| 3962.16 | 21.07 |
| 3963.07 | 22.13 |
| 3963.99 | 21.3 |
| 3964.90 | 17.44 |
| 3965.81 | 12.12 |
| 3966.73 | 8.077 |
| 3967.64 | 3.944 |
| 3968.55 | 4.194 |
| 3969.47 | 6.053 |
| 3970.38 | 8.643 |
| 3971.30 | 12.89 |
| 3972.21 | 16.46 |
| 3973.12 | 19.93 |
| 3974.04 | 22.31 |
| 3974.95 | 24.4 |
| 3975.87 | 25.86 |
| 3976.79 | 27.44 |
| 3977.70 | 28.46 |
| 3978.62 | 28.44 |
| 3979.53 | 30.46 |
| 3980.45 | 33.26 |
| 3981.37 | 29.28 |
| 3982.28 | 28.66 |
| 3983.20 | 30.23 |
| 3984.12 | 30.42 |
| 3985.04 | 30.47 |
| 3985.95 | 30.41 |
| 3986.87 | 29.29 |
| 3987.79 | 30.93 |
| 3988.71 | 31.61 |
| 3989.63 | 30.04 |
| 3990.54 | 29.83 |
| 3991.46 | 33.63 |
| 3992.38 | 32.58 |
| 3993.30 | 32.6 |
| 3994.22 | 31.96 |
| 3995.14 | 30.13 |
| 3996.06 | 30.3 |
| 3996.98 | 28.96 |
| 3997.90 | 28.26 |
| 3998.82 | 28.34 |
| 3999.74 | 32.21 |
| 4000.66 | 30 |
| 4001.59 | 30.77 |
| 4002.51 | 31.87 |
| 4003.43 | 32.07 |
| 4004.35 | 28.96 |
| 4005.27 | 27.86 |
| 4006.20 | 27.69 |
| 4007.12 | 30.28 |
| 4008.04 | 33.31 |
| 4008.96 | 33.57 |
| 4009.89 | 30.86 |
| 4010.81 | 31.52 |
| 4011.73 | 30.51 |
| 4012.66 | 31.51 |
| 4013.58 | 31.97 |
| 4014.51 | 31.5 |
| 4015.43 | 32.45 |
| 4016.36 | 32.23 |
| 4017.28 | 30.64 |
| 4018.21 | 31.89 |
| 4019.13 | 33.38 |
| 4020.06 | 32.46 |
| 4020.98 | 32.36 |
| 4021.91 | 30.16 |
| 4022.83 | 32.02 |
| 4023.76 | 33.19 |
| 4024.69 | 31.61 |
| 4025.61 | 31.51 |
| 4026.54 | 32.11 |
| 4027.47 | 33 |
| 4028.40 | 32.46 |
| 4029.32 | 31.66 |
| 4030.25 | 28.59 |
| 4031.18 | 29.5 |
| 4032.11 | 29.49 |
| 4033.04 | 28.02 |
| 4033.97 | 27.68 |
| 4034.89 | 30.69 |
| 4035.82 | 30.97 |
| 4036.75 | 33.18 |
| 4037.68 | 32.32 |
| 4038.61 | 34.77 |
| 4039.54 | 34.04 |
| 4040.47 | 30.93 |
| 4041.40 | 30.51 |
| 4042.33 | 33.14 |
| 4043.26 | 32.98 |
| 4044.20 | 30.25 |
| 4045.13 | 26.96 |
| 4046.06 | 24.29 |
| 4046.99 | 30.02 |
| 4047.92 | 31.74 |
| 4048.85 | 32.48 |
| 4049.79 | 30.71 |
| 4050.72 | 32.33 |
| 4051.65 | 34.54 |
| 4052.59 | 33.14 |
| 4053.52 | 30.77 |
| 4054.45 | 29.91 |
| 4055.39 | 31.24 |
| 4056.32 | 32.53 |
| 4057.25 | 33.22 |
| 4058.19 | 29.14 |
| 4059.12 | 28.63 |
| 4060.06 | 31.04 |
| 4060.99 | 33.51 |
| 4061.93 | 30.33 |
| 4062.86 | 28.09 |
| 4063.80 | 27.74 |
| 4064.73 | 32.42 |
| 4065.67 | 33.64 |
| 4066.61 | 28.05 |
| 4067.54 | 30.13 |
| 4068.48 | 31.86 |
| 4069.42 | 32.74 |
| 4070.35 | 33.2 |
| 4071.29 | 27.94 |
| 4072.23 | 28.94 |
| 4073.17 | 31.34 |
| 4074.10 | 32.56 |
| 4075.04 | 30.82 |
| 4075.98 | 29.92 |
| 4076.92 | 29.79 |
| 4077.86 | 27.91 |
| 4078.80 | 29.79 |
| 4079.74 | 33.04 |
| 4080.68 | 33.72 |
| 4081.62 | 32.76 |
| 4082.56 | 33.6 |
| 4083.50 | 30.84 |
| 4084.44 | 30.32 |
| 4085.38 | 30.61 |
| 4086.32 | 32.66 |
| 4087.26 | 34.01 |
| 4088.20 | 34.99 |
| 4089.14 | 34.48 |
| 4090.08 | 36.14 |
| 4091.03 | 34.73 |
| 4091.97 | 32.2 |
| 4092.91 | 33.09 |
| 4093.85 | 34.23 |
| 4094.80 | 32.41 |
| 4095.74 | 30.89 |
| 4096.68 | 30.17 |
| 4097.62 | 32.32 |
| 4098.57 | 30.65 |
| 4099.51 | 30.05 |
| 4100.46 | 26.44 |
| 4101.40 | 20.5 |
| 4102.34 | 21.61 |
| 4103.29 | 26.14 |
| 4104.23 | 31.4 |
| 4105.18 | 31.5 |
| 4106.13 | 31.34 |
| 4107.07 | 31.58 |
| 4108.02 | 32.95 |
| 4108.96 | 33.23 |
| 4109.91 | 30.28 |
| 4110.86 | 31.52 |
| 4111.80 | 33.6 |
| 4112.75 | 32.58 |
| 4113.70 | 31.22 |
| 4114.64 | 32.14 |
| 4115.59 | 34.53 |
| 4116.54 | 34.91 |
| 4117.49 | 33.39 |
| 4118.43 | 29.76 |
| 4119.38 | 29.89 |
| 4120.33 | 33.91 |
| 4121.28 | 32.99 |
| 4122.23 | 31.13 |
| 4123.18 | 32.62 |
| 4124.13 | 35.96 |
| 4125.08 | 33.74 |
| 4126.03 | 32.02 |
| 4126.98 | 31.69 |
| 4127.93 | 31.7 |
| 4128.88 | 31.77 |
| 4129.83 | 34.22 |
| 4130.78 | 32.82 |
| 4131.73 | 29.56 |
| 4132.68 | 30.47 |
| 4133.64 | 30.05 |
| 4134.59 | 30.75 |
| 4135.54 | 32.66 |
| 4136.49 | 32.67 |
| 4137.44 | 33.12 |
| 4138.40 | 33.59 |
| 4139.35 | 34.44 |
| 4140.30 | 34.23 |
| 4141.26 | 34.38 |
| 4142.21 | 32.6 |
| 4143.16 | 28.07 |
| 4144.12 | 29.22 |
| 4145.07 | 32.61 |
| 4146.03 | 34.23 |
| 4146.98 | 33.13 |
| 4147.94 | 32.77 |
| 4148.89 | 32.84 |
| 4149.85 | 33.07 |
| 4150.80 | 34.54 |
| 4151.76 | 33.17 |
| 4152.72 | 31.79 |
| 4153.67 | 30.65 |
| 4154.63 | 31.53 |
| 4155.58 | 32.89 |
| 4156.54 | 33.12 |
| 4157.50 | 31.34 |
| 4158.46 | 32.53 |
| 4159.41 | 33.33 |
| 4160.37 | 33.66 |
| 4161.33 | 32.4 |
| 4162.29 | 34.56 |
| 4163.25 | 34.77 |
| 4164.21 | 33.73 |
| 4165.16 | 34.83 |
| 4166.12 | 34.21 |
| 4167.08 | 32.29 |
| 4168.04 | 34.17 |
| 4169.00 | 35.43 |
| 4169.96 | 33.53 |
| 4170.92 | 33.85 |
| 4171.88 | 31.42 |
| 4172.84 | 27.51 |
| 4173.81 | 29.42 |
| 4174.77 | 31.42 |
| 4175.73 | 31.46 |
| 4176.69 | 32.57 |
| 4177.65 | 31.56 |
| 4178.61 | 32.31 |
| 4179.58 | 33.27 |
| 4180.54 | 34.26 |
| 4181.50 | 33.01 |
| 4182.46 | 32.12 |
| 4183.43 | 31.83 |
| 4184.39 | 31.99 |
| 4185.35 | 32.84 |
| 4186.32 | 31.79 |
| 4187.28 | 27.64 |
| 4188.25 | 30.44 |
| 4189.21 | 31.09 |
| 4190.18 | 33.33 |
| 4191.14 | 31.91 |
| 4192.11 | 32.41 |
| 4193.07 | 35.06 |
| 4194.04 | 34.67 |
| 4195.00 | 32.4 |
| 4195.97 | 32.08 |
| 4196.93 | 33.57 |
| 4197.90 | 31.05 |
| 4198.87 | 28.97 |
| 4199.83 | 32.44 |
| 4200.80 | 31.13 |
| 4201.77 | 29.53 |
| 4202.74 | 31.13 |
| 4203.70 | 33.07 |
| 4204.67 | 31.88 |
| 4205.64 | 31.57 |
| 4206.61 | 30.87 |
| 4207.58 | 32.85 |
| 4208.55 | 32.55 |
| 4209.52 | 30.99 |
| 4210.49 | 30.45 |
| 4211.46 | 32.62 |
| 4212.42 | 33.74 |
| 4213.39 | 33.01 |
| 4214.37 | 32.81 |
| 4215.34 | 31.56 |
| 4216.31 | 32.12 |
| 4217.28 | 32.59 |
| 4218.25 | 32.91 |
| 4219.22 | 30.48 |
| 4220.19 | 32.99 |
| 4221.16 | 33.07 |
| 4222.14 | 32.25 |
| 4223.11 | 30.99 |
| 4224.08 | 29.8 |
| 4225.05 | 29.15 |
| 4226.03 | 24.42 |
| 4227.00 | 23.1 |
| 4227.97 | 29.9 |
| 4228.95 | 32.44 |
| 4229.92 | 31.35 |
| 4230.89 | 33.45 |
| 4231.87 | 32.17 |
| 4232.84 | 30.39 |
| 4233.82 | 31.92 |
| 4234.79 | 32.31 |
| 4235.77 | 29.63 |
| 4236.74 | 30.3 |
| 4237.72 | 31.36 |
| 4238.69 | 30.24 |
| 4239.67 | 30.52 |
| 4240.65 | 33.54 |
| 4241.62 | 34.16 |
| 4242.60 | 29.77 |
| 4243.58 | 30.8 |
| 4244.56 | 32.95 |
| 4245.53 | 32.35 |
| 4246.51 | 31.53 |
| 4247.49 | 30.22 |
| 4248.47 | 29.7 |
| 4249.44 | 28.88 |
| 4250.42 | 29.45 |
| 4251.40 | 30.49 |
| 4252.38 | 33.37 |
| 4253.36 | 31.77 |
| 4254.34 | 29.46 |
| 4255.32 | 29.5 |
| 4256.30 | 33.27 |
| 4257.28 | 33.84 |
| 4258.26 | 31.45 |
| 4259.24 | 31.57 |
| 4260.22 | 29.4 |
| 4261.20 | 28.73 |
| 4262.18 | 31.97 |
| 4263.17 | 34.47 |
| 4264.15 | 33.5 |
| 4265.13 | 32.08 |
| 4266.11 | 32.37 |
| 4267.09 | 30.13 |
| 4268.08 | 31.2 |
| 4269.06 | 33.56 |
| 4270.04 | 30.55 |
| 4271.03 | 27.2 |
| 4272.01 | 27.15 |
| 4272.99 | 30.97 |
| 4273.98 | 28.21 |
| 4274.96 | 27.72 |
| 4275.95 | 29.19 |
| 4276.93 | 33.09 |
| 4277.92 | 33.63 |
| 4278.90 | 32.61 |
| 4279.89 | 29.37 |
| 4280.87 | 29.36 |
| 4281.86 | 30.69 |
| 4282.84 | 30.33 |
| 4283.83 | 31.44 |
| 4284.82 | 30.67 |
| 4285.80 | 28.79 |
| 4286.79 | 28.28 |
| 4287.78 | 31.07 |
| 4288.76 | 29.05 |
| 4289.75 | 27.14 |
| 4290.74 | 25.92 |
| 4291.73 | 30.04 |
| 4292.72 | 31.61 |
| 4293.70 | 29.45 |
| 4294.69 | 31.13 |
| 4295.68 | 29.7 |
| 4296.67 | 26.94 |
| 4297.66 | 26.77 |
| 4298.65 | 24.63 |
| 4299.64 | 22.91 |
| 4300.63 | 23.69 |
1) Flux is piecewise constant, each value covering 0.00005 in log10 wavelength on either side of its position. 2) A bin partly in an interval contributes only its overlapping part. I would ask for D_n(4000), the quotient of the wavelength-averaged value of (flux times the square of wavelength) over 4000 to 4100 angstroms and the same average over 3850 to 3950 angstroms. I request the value 1.4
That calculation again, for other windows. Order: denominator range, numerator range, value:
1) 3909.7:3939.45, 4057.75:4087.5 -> 1.70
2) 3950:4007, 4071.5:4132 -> 1.30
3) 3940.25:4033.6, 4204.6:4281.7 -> 1.29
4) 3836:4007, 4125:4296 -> 1.45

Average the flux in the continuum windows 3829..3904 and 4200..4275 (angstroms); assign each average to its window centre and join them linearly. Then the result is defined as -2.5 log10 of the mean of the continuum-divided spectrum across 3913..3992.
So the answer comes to 0.22 mag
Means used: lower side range 26.2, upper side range 31.2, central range 22.3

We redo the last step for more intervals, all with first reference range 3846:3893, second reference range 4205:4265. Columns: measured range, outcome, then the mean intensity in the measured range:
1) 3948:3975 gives 0.321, 21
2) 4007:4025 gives -0.108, 31.9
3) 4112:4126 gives -0.095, 32.8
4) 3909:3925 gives 0.040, 26.8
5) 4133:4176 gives -0.076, 32.6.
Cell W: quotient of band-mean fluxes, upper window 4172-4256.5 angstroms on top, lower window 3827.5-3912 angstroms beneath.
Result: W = 1.2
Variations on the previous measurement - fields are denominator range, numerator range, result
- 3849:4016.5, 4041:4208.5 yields 1.25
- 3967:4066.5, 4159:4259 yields 1.08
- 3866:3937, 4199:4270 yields 1.31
